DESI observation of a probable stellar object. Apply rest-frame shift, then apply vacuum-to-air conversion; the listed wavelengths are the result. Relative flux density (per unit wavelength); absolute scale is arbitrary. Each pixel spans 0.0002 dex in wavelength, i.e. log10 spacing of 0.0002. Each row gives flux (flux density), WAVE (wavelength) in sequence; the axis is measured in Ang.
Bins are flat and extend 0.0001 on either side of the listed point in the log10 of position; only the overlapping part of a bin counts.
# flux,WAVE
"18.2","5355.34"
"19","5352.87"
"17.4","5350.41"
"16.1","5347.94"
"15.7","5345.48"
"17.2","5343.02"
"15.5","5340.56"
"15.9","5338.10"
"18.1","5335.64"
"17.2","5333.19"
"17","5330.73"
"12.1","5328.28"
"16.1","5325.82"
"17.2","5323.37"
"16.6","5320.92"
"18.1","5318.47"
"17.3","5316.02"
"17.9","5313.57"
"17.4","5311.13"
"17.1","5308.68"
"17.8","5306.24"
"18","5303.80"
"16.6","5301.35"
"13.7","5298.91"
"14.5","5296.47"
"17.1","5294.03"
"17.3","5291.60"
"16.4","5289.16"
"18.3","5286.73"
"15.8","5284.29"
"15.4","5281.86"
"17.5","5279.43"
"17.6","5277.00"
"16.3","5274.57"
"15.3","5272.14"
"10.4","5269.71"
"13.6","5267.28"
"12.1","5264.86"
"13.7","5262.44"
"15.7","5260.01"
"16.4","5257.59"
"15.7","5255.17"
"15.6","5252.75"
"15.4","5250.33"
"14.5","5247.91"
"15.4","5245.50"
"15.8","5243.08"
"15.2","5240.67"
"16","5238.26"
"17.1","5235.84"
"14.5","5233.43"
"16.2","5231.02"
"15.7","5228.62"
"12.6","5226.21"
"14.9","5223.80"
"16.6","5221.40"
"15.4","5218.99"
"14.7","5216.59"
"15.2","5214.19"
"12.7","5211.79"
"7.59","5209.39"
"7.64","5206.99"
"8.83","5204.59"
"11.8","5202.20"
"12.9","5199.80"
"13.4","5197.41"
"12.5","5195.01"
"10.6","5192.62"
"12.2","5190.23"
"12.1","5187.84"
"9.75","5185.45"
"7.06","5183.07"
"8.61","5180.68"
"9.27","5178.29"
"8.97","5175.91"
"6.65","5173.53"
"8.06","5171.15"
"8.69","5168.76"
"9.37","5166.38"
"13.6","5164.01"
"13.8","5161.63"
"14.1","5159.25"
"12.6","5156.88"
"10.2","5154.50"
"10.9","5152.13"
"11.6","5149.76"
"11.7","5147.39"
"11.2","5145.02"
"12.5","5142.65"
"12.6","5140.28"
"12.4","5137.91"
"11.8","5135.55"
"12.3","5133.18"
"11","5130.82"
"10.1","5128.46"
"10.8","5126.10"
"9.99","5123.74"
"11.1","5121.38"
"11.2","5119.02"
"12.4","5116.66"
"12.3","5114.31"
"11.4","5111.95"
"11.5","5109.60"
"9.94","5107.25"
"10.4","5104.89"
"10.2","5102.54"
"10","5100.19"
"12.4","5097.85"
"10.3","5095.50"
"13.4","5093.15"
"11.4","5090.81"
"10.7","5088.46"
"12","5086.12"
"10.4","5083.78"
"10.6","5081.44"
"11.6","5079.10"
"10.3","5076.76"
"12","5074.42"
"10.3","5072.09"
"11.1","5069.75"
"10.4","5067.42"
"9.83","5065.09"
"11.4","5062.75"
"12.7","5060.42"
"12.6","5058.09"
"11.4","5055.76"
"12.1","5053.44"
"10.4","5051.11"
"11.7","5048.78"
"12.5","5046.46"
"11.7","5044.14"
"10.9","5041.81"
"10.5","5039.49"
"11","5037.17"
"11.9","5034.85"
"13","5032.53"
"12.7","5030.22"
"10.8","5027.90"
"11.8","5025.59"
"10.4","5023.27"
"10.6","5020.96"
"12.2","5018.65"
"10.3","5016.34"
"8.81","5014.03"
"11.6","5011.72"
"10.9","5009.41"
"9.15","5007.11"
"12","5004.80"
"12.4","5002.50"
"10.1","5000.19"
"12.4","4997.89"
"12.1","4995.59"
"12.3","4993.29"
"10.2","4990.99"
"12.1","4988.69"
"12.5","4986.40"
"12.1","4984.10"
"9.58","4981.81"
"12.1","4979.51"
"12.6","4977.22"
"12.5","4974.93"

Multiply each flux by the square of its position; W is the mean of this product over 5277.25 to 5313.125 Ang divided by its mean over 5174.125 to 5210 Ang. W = 1.7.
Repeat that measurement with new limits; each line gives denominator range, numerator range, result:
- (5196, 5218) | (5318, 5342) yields 1.46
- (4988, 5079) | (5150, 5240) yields 1.13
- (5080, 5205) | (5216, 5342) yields 1.51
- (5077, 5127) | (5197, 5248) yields 1.30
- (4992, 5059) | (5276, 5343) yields 1.63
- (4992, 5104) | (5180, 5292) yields 1.34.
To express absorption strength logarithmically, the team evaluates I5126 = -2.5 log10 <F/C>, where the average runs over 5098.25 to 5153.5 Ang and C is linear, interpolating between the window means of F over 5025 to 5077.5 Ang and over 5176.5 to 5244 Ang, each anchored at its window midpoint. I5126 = 0.07 mag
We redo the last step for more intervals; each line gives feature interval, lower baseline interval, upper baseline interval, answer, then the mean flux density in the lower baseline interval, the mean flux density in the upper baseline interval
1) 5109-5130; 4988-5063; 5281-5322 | 0.18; 11.4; 16.8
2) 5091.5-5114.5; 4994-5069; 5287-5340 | 0.14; 11.3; 16.7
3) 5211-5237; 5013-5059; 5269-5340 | -0.01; 11.4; 16.4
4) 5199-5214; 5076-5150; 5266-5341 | 0.29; 11.3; 16.3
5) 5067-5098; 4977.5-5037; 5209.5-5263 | 0.13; 11.4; 15.1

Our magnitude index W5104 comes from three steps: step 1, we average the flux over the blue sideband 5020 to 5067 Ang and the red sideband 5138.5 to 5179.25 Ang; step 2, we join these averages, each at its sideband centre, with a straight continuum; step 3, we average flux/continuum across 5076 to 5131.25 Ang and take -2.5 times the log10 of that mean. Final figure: 0.01 mag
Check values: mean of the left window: 11.5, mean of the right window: 11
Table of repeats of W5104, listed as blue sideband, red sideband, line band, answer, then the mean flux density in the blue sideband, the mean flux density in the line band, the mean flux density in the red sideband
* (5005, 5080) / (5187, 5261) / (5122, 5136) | 0.14 mag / 11.2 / 11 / 13.9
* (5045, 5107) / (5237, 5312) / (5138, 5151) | 0.07 mag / 11.2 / 12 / 15.7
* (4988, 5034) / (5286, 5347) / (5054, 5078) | 0.09 mag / 11.3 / 11.2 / 16.6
